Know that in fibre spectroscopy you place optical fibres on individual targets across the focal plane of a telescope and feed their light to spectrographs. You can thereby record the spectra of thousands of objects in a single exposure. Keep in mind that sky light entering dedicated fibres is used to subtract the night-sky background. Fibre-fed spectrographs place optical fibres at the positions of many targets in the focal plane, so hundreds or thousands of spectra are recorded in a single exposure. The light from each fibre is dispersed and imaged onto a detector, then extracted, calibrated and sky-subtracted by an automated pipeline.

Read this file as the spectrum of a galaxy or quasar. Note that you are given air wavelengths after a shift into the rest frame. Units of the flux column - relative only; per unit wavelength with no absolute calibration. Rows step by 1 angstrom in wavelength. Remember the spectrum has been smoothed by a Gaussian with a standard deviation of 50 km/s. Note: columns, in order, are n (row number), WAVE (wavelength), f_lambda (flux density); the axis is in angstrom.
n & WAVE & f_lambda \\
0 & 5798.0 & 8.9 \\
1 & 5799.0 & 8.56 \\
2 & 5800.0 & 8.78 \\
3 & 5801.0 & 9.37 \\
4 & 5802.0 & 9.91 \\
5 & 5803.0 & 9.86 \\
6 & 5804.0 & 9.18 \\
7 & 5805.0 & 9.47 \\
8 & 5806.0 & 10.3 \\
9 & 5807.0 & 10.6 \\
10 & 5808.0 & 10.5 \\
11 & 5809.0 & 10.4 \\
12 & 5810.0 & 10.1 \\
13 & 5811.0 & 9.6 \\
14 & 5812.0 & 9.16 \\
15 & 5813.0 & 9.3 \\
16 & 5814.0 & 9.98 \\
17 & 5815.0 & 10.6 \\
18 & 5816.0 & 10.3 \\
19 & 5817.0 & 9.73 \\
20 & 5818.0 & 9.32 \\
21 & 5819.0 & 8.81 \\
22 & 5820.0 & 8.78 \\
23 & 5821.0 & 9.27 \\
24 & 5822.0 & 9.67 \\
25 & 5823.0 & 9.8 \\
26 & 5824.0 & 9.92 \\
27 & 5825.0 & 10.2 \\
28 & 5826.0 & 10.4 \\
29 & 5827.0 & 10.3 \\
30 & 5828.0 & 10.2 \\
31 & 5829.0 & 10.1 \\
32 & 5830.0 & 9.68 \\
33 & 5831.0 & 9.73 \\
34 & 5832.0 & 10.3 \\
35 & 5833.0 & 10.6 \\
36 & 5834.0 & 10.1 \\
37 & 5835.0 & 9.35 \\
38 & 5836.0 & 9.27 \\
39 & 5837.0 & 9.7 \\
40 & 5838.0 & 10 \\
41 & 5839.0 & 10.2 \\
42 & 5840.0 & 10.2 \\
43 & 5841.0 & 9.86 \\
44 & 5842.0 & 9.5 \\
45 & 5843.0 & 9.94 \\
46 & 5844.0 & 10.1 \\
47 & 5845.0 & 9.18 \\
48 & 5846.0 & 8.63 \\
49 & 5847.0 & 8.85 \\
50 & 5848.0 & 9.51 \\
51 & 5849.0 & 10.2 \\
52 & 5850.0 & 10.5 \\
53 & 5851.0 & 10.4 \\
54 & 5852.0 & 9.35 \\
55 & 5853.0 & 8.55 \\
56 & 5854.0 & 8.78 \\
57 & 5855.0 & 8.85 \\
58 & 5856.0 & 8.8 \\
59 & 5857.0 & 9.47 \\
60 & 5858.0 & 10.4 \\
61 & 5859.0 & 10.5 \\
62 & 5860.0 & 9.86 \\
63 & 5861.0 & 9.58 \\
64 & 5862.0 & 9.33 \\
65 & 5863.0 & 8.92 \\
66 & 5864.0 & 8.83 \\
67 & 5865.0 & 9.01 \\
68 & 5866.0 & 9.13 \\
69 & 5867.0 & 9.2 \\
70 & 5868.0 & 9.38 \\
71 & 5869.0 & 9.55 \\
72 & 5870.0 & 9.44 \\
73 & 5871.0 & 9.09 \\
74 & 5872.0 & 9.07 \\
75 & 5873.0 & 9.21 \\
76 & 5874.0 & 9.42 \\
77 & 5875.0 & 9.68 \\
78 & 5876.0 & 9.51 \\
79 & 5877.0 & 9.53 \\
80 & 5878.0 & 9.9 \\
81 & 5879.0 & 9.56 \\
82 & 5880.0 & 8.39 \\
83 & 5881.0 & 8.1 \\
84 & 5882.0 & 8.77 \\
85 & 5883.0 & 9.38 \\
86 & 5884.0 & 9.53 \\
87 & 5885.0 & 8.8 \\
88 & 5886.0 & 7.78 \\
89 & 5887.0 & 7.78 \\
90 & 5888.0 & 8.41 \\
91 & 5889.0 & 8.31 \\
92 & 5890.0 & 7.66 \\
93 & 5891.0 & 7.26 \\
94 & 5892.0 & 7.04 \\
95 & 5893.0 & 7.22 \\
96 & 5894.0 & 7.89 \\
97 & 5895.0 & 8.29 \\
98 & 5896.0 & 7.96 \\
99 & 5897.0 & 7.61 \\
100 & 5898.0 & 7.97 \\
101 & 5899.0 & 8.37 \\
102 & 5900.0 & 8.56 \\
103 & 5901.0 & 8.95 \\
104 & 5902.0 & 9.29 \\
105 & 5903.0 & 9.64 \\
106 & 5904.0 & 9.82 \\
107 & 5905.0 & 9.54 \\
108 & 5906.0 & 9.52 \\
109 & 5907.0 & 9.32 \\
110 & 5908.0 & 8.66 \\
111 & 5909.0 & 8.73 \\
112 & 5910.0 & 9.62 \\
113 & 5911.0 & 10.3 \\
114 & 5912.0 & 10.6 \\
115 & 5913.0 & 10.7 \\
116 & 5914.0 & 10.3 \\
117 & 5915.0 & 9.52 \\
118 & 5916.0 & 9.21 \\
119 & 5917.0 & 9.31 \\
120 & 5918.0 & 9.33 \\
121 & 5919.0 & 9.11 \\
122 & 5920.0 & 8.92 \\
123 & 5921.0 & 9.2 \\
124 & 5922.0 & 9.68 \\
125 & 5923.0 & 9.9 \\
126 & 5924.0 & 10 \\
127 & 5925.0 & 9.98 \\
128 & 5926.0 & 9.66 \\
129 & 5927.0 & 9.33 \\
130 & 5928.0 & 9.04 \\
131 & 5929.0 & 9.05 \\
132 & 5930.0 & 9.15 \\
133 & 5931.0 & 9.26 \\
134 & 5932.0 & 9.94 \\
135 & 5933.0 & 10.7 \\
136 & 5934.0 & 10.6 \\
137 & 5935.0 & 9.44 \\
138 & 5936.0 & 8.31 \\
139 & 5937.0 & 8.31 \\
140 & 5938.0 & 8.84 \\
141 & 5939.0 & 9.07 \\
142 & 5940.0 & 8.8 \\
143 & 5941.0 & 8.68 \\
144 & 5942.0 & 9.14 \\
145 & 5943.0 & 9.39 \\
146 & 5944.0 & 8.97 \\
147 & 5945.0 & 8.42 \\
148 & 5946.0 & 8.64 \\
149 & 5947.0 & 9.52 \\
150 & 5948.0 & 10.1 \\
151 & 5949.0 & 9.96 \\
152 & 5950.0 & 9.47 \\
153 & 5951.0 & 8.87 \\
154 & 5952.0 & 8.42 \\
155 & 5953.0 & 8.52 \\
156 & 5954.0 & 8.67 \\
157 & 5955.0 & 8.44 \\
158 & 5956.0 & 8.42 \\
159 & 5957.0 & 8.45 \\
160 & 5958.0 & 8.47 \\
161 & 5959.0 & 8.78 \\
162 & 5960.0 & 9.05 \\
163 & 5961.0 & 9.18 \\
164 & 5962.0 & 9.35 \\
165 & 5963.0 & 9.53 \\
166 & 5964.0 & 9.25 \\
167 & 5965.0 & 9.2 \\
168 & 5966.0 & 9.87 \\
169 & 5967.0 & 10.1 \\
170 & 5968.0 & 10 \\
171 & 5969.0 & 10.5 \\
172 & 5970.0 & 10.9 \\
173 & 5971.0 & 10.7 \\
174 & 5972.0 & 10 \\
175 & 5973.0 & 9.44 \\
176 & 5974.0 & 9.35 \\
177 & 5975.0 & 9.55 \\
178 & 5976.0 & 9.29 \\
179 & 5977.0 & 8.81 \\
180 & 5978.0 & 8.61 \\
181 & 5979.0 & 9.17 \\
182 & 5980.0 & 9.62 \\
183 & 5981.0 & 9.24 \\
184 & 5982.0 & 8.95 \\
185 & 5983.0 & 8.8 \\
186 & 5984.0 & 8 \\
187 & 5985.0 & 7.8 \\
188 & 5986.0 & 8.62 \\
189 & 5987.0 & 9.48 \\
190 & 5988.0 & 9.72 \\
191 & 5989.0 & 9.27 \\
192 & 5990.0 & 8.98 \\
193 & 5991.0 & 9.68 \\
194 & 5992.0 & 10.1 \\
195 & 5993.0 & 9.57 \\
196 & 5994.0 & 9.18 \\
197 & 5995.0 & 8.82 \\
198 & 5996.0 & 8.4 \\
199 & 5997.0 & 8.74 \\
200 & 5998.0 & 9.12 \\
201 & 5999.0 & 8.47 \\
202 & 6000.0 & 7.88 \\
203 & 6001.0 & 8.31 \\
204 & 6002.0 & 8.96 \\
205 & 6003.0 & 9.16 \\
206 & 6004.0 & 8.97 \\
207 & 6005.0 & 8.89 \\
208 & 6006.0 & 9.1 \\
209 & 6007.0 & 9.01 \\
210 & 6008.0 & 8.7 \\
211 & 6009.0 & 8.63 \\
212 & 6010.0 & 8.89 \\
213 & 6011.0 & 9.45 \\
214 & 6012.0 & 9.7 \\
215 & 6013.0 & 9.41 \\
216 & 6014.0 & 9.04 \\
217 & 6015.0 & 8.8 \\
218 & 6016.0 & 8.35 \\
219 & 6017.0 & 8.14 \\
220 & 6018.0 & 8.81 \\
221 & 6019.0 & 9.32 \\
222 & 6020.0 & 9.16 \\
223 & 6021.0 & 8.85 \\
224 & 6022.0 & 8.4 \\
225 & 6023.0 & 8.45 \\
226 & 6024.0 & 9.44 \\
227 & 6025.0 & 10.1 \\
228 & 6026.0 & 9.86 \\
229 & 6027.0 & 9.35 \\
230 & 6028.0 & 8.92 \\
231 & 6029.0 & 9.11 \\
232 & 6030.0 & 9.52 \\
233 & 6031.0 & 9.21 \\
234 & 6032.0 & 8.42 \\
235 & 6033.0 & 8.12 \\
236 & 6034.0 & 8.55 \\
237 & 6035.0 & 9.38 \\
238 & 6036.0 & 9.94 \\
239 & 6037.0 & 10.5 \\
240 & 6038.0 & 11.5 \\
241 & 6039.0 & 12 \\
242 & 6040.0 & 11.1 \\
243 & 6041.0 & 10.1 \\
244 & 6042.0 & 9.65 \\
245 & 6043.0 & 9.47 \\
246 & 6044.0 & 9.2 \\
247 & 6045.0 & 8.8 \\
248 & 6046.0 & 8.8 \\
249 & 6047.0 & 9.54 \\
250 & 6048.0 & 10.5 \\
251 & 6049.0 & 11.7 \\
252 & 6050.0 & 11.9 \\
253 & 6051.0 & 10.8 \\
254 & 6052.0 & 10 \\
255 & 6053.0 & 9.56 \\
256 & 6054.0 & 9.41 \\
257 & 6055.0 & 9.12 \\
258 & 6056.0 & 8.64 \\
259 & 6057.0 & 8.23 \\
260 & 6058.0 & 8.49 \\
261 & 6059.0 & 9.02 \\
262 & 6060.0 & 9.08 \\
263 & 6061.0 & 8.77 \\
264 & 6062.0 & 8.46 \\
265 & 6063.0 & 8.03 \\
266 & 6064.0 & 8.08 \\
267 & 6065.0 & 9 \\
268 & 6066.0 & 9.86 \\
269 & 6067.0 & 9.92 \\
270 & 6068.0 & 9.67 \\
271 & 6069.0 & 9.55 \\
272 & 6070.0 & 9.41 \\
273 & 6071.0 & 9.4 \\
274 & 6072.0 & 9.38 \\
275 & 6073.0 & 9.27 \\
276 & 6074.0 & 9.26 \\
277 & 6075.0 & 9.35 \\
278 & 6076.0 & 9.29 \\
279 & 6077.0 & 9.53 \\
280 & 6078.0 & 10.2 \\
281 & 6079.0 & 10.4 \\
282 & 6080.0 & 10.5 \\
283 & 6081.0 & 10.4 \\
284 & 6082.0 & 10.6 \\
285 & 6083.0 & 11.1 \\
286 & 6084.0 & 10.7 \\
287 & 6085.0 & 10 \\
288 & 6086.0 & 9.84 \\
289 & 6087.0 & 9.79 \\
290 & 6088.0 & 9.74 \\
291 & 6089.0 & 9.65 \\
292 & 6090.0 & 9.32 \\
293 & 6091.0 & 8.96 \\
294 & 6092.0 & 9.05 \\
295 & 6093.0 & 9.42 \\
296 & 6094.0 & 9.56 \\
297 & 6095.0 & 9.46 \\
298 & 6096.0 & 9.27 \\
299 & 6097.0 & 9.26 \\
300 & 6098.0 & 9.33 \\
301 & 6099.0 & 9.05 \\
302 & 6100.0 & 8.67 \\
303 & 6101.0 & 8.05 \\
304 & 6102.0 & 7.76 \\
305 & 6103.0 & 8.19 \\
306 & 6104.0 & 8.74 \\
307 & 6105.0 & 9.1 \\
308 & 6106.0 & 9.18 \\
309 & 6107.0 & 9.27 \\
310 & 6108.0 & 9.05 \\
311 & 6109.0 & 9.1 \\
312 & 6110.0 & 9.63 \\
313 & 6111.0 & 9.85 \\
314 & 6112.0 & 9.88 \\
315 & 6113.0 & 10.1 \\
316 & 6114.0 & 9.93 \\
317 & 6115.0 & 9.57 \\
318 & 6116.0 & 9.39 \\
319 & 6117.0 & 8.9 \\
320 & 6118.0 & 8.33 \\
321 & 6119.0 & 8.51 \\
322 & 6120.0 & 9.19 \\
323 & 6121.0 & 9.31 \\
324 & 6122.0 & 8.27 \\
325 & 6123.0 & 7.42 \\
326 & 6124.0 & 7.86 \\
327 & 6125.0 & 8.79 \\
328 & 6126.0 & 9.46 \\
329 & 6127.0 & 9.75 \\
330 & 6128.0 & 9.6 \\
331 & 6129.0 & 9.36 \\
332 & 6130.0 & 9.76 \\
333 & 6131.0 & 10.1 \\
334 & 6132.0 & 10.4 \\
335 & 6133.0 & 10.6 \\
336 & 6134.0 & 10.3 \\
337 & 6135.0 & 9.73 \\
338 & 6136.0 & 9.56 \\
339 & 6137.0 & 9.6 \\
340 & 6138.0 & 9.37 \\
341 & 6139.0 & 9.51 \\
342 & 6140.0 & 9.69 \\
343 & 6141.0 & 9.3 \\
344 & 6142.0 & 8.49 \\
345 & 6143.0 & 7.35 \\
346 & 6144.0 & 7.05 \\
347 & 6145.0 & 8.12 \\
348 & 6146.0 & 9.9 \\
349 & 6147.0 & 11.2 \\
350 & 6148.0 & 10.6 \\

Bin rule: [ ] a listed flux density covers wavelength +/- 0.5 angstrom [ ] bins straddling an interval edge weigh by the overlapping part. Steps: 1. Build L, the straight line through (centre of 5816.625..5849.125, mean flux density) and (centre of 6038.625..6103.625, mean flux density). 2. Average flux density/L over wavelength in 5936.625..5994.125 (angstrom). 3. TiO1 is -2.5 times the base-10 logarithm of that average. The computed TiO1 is 0.049 mag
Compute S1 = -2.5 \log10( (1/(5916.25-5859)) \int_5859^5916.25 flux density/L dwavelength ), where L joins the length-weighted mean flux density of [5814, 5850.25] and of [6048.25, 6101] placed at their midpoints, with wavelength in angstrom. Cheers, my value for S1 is 0.09 mag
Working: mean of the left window 9.8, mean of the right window 9.54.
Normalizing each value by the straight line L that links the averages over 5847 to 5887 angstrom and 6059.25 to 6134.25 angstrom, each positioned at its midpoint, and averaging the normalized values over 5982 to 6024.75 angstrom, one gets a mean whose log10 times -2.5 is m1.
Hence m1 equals 0.05 mag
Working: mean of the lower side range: 9.29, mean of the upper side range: 9.36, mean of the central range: 8.93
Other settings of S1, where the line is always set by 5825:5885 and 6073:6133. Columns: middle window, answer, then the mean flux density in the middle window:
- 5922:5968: 0.03 mag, 9.22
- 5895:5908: 0.08 mag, 8.85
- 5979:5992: 0.05 mag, 9.06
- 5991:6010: 0.06 mag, 8.91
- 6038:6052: -0.10 mag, 10.3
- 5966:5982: -0.02 mag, 9.67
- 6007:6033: 0.05 mag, 9.02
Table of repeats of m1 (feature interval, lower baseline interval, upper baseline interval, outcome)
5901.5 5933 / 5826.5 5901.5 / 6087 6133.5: -0.04 mag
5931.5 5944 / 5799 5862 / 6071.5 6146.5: 0.04 mag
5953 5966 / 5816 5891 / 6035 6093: 0.08 mag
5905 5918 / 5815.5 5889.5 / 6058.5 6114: -0.02 mag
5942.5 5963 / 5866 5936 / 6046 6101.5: 0.03 mag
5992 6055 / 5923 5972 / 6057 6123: 0.00 mag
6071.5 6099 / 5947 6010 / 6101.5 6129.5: -0.07 mag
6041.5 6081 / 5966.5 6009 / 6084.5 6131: -0.03 mag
